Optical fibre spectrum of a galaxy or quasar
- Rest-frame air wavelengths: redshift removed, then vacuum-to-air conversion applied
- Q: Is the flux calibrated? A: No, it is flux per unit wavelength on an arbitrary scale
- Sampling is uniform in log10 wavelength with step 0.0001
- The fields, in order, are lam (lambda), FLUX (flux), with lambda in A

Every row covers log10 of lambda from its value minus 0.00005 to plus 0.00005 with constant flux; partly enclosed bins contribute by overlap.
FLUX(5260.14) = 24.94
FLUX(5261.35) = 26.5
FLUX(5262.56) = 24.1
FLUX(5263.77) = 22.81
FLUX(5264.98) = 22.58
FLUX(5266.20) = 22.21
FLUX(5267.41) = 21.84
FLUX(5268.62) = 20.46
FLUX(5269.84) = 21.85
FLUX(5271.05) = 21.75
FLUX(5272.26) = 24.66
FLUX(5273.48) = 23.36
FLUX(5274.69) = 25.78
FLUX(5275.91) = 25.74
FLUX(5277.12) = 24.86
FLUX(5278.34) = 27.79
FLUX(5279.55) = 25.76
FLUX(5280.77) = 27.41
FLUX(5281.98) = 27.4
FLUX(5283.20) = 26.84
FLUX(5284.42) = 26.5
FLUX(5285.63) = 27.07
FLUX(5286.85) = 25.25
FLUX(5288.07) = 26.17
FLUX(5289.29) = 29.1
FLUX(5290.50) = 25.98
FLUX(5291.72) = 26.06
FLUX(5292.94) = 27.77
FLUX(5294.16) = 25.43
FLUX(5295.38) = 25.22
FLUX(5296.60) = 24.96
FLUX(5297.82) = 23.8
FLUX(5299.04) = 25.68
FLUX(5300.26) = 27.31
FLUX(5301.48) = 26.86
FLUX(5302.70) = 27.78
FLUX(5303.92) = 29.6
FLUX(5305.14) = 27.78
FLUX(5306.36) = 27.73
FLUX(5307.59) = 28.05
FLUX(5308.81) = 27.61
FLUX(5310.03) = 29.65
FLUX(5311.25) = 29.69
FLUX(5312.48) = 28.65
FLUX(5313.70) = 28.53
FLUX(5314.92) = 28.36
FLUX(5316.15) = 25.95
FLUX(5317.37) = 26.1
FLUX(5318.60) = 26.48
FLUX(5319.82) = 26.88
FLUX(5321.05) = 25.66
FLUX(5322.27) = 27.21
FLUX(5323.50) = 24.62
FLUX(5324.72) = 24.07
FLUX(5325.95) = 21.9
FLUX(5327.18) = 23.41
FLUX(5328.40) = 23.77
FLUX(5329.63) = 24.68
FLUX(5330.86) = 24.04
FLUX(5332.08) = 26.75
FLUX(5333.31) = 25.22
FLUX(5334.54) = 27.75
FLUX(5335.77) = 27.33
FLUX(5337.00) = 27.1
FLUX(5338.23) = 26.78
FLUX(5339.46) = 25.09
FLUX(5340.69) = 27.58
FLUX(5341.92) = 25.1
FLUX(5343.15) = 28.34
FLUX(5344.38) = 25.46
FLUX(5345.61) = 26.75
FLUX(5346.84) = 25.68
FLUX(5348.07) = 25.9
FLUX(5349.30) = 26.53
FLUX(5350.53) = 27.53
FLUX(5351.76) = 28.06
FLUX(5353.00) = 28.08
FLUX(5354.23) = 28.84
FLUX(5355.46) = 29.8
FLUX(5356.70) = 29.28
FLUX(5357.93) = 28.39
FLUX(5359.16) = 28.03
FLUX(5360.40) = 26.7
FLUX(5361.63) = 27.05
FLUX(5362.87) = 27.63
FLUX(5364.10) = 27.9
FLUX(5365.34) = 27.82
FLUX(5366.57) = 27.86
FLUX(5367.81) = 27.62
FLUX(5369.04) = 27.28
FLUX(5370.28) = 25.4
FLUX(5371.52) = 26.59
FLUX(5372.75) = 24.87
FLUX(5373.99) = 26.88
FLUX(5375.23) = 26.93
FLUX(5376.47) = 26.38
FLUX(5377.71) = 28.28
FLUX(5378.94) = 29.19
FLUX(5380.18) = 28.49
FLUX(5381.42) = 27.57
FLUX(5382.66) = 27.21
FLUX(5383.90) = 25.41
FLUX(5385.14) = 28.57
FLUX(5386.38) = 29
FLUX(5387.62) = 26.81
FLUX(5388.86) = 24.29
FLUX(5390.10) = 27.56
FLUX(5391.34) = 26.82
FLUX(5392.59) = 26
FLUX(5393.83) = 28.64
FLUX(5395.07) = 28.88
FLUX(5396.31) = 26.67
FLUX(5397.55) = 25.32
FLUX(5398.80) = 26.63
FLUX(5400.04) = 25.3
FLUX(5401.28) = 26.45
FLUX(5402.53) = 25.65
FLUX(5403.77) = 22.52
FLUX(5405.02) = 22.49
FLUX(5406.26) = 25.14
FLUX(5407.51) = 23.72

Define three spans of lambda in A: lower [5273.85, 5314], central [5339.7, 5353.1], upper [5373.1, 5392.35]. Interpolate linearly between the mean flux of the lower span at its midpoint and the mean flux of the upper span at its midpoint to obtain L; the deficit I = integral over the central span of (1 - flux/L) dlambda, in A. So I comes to 0.19 A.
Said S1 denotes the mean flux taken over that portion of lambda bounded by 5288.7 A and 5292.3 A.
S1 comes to 27.1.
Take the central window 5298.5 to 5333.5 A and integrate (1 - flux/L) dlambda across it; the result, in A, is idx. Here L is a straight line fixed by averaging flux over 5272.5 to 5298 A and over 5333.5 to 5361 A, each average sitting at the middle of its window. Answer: 0.1 A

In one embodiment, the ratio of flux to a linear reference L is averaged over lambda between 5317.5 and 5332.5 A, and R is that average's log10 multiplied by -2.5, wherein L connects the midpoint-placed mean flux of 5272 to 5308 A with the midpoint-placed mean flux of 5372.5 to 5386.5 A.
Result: 0.08 mag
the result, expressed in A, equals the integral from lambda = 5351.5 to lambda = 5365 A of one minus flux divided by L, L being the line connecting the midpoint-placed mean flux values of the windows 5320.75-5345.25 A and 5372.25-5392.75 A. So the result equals -0.92 A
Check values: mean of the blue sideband 25.6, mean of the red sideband 27.1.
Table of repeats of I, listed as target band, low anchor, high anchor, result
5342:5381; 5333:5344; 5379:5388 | -0.24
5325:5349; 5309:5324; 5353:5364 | 1.78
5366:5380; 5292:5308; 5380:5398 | 0.00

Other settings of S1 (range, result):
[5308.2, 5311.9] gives 29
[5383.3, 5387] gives 27.7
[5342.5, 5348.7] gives 26.4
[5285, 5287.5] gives 26.2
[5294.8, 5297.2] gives 25.1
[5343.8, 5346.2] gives 26.1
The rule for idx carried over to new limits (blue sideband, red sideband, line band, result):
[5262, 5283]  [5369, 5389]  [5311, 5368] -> -1.63 A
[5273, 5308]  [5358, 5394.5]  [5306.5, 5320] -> -0.57 A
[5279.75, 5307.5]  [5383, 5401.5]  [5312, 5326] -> 0.21 A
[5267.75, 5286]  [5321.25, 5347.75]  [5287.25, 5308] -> -1.20 A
